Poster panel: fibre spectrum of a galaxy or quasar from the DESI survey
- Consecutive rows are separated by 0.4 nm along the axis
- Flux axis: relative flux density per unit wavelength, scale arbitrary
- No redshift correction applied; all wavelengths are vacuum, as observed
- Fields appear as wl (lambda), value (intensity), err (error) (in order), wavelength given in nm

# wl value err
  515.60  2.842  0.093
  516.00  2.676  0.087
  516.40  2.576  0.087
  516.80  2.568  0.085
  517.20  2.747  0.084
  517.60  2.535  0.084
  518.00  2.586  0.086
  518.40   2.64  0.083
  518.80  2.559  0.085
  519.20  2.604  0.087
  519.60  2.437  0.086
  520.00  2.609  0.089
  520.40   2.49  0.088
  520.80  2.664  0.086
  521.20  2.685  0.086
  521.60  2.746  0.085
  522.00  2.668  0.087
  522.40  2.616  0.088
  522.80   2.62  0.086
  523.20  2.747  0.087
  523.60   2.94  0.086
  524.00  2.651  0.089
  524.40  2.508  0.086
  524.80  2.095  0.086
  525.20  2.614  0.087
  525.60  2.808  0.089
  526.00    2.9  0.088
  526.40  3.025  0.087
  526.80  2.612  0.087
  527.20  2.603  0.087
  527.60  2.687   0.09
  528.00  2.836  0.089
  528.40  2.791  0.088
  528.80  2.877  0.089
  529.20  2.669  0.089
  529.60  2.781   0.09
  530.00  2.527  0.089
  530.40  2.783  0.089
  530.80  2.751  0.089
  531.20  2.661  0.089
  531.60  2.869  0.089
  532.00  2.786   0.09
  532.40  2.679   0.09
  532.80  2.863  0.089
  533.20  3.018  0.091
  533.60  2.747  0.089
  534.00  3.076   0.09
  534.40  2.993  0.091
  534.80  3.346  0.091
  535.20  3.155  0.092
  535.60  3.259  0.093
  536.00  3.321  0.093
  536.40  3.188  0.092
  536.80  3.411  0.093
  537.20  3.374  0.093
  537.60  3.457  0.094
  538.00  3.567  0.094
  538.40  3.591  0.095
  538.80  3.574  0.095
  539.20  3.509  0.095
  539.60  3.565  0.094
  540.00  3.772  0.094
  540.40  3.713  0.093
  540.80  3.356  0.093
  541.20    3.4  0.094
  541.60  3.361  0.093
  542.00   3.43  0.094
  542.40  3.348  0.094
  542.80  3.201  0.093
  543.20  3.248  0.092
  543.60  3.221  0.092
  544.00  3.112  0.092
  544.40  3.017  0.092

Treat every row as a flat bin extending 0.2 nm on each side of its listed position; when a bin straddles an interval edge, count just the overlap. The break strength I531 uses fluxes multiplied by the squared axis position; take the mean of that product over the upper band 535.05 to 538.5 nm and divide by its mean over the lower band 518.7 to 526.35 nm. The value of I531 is 1.35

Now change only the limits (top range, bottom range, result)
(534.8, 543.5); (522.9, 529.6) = 1.32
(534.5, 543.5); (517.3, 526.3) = 1.38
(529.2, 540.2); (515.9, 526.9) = 1.25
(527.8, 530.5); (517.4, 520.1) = 1.12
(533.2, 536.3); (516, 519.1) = 1.28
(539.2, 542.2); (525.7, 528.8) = 1.33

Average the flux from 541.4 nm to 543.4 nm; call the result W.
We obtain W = 3.32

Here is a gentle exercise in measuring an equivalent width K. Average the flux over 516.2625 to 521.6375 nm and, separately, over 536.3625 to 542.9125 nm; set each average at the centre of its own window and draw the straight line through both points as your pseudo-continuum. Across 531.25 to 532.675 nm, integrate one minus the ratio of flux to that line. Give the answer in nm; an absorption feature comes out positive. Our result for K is 0.170 nm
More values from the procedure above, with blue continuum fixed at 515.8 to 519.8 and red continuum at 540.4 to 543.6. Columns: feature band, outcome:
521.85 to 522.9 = 0.039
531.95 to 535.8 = 0.122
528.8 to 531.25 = 0.217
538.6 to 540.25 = -0.170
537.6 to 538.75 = -0.116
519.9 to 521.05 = 0.037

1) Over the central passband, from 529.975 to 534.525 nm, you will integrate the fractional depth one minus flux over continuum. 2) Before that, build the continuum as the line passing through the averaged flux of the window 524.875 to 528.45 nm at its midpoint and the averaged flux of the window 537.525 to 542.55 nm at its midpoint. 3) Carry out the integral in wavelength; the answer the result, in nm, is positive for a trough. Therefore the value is 0.36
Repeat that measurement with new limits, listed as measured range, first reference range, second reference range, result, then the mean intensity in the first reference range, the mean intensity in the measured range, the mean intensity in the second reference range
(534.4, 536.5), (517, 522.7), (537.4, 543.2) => 0.03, 2.61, 3.23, 3.48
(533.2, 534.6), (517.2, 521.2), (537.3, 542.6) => 0.12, 2.58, 2.95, 3.51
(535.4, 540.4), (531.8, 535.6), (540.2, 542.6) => -0.38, 2.98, 3.48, 3.43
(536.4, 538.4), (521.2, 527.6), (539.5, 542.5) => -0.07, 2.68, 3.44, 3.5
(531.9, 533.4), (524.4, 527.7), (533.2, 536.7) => 0.09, 2.66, 2.84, 3.14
